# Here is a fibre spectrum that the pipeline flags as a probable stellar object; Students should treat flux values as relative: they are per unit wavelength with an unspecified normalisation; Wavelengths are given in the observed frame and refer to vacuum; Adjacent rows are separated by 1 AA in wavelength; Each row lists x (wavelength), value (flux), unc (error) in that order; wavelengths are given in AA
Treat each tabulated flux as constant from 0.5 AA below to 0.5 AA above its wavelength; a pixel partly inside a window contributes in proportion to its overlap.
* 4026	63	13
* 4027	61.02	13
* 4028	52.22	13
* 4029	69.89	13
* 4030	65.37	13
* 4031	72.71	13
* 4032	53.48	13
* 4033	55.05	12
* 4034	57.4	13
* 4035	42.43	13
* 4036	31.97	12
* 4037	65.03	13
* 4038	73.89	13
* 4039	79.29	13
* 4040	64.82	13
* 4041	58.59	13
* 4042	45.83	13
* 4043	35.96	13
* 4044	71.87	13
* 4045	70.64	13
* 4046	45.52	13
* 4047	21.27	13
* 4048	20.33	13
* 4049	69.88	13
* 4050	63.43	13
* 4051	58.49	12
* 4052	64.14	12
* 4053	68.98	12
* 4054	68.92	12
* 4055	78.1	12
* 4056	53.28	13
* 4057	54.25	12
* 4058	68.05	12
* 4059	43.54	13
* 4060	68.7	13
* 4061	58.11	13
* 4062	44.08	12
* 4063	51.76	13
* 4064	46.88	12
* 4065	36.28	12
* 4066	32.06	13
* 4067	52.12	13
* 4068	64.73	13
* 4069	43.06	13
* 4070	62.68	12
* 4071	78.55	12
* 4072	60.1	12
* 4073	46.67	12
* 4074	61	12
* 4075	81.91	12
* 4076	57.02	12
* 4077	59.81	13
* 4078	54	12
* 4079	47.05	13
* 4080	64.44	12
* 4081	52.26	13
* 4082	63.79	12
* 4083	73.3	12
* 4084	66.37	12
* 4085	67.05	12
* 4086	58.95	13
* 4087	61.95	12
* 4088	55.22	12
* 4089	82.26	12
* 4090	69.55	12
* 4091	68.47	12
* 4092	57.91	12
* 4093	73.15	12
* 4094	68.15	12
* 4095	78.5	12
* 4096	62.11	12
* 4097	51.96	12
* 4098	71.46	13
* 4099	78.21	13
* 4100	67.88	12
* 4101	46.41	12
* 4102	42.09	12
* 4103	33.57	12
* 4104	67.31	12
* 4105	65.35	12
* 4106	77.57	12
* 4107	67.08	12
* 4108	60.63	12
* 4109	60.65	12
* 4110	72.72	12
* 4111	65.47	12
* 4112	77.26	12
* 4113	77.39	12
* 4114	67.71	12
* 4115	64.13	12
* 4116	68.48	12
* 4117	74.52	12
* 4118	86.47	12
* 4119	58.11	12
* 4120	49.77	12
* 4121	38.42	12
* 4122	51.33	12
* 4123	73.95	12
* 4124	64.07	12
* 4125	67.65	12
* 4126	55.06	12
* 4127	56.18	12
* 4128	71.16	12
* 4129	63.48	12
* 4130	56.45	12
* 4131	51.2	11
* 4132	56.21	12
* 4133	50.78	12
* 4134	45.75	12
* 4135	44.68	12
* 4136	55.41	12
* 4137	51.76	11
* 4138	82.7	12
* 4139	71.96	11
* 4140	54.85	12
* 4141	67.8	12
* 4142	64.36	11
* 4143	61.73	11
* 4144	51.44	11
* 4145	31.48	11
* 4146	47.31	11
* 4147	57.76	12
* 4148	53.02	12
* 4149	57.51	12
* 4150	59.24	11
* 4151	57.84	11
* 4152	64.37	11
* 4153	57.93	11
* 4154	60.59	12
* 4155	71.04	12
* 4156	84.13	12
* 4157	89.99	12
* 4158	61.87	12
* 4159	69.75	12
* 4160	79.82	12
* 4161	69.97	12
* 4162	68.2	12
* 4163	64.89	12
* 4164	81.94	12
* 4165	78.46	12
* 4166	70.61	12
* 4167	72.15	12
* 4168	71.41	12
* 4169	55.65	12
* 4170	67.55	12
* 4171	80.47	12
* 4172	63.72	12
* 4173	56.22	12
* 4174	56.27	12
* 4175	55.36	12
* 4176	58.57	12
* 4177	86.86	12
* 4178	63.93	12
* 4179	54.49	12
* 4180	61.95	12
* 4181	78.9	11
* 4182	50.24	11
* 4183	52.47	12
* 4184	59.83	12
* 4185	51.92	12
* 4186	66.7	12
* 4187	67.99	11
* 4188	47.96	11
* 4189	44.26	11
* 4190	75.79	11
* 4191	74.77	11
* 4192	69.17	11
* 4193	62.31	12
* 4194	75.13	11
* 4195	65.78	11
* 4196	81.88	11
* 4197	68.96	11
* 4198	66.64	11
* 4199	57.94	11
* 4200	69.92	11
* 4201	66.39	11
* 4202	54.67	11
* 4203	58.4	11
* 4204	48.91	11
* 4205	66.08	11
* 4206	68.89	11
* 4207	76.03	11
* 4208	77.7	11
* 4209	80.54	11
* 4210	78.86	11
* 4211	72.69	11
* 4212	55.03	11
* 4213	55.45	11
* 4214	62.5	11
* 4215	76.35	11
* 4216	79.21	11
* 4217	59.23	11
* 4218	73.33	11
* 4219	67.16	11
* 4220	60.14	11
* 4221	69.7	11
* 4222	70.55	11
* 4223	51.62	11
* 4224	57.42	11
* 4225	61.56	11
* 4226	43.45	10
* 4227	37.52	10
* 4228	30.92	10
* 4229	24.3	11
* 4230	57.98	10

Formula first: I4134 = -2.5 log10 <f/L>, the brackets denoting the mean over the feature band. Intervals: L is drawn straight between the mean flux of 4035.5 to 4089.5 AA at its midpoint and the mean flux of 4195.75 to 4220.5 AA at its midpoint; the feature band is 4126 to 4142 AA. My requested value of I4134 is 0.07 mag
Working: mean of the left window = 57.9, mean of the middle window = 58.8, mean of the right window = 67.2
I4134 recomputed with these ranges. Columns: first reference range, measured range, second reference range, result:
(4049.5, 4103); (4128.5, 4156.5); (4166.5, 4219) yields 0.09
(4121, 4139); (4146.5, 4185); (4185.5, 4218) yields -0.05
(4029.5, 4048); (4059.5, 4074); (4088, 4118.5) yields 0.13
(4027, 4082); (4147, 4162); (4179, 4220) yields -0.06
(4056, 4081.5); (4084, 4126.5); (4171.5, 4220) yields -0.11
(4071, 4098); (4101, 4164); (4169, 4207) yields 0.03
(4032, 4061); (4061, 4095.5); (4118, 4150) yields -0.05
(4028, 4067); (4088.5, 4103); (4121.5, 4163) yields -0.10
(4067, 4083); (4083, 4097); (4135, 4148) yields -0.12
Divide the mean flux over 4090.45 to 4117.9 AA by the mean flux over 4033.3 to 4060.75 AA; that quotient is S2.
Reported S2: 1.1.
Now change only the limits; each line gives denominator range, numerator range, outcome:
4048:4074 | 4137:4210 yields 1.14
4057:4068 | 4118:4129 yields 1.18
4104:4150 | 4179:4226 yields 1.06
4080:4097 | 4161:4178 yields 1.03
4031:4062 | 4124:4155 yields 1.01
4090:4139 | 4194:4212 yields 1.09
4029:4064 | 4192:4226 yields 1.16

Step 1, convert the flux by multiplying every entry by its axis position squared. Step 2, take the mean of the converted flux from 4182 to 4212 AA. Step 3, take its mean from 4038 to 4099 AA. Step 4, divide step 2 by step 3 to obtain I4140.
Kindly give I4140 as 1.17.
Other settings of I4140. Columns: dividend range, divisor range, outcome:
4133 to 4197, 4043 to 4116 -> 1.10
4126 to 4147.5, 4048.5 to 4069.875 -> 1.04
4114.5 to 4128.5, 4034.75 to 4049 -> 1.24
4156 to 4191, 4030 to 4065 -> 1.24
